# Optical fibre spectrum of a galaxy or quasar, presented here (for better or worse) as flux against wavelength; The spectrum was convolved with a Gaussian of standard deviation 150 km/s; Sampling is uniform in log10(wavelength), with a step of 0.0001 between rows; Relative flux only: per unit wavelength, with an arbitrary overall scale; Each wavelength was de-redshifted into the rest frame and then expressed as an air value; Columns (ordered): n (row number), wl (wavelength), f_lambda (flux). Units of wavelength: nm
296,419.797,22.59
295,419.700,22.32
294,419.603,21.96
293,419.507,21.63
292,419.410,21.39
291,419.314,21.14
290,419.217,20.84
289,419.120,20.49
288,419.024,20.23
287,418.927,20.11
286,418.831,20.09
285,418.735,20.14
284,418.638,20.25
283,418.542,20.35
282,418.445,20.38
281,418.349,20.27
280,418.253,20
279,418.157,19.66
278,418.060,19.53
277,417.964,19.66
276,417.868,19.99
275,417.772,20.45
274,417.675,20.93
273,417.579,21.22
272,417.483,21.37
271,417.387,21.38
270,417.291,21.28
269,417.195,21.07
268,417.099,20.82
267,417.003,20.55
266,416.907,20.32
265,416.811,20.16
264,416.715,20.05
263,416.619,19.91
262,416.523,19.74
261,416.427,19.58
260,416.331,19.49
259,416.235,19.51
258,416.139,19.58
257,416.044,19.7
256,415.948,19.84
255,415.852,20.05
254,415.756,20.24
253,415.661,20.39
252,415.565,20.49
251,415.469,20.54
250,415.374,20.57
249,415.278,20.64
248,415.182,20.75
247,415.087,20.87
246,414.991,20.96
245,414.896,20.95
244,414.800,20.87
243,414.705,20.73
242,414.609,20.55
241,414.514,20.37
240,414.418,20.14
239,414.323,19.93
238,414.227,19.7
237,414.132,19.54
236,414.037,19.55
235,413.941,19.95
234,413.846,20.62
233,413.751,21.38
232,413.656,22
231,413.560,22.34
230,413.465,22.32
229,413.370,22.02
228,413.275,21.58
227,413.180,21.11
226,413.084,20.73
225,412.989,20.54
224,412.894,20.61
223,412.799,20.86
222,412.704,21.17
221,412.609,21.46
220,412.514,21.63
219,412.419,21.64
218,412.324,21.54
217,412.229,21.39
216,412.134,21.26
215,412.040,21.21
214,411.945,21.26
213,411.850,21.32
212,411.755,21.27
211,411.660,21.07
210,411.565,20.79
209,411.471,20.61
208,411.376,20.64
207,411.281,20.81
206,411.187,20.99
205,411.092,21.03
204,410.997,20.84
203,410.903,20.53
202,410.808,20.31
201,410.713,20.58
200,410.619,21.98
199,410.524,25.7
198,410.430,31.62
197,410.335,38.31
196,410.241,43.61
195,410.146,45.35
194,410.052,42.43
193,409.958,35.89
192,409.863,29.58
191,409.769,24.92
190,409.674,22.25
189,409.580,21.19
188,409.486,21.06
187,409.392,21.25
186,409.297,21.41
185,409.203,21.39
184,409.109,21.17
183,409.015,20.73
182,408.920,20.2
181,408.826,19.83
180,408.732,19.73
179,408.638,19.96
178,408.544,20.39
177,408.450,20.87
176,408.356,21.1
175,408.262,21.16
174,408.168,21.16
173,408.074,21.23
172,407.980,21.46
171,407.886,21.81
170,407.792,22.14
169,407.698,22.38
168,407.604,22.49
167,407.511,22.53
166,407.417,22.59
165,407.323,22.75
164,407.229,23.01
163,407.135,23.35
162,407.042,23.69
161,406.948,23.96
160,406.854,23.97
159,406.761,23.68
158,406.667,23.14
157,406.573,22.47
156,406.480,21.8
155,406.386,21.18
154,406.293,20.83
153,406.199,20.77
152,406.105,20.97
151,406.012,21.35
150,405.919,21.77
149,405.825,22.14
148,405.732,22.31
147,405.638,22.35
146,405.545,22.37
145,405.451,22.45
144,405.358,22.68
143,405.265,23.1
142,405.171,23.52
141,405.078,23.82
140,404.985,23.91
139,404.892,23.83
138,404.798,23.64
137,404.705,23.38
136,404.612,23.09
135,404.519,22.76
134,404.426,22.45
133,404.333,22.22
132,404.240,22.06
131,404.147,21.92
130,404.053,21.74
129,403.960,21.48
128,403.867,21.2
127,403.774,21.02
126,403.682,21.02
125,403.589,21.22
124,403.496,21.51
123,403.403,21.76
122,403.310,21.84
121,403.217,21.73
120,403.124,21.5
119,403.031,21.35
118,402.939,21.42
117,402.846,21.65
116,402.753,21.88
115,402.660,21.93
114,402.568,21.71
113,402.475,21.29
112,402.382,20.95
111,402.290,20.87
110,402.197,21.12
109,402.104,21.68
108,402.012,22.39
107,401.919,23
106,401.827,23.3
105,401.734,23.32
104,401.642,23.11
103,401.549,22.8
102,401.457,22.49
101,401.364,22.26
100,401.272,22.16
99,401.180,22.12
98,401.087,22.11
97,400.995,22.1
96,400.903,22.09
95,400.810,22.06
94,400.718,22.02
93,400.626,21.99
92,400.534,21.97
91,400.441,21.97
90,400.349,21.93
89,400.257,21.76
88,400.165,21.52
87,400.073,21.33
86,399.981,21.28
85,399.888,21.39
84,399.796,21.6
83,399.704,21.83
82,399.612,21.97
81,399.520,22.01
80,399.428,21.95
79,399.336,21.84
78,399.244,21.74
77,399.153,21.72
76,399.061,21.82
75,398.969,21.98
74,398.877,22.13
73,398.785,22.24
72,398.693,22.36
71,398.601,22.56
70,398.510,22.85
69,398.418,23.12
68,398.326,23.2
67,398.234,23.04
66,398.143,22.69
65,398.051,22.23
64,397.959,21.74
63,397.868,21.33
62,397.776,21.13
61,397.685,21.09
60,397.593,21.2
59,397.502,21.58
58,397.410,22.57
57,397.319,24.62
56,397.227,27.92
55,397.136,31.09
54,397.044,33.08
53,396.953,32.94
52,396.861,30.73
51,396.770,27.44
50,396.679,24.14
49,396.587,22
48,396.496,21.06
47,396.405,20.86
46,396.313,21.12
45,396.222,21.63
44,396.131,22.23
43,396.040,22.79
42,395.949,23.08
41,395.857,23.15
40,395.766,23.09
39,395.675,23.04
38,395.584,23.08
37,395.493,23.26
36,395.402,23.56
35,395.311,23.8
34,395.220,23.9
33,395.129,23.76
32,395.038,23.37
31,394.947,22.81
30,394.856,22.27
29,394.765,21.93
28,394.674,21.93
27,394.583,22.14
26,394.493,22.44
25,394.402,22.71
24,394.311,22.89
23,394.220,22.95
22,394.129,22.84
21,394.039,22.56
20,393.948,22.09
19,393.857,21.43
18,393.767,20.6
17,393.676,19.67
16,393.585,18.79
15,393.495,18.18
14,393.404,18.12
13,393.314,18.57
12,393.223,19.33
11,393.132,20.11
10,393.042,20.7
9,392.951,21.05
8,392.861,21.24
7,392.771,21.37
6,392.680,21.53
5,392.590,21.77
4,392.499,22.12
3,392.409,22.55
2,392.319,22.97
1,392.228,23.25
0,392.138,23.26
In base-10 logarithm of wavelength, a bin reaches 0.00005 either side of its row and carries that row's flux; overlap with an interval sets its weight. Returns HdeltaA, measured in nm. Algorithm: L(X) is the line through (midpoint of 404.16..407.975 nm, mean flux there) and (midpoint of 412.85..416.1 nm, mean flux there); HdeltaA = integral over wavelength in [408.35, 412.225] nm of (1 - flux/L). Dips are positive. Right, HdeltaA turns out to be -0.44 nm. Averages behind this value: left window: 22.6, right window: 20.7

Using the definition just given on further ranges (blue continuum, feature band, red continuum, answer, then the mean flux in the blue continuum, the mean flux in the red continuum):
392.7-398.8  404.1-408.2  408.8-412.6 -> 0.221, 22.8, 24.3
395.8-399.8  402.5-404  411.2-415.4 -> 0.065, 23.3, 20.9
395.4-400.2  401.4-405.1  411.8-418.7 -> 0.038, 23.1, 20.6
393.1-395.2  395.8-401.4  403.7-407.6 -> -0.277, 21.4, 22.5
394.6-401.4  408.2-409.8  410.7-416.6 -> 0.023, 22.9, 20.7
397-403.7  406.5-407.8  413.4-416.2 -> -0.092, 22.3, 20.5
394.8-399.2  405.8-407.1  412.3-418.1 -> -0.017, 23.5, 20.6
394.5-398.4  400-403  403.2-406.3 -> 0.101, 23.6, 22.2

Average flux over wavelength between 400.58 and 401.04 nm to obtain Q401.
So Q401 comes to 22.1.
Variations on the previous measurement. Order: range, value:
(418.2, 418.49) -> 20.3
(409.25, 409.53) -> 21.2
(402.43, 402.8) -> 21.7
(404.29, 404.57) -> 22.5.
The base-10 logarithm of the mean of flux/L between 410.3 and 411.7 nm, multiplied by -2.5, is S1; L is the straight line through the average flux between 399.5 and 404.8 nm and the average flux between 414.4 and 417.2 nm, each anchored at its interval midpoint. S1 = -0.10 mag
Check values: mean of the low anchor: 21.9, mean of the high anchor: 20.3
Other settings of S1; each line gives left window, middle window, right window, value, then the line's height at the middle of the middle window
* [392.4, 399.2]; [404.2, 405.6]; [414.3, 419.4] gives -0.07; 21.7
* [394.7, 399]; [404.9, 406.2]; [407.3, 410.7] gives 0.09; 24.4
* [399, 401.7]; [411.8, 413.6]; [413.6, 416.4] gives -0.04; 20.6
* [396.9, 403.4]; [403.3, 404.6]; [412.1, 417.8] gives 0.01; 22.1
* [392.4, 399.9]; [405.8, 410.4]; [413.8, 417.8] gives -0.13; 21.2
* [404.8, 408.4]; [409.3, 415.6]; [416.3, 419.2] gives -0.08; 21.3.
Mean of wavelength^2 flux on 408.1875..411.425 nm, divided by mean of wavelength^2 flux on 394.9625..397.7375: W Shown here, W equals 1.09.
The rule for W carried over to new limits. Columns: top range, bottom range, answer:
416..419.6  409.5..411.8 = 0.80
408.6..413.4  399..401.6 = 1.13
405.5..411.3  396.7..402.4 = 1.08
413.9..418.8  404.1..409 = 0.96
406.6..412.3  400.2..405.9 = 1.10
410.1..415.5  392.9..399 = 1.06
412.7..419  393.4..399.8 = 0.98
